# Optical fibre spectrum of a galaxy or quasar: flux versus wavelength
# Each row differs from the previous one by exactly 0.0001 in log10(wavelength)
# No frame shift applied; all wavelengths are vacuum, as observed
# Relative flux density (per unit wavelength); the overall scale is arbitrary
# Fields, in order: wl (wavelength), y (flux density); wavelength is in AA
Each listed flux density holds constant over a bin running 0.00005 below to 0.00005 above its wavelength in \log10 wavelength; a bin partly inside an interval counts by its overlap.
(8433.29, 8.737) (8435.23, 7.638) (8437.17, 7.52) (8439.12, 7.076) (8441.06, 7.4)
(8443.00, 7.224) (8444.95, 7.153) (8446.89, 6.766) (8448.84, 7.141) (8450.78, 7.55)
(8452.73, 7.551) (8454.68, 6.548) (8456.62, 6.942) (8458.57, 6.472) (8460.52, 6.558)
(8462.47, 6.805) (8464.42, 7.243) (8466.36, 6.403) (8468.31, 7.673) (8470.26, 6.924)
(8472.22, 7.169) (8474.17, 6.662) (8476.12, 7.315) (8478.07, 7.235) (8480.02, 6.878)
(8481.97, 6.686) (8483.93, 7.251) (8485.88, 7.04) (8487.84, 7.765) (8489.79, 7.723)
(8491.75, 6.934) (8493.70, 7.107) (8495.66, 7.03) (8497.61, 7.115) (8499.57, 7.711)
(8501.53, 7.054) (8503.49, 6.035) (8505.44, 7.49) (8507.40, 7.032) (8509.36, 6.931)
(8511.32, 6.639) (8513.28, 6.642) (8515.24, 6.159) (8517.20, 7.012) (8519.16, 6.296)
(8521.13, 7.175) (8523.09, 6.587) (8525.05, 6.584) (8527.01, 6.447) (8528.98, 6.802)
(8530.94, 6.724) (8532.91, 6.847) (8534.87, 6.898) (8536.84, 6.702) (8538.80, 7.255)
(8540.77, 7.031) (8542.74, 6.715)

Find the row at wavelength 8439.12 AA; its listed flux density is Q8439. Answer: 7.076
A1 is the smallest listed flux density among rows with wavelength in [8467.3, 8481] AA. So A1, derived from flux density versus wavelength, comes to 6.662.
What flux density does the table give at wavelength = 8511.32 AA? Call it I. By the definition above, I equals 6.639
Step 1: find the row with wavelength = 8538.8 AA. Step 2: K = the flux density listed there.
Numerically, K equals 7.255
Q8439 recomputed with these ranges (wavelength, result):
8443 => 7.224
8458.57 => 6.472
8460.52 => 6.558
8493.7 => 7.107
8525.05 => 6.584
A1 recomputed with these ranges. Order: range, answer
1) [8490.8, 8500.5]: 6.934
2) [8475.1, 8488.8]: 6.686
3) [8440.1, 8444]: 7.224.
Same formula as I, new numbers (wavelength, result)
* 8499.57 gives 7.711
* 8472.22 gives 7.169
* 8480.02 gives 6.878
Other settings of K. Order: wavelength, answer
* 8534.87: 6.898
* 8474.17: 6.662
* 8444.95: 7.153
